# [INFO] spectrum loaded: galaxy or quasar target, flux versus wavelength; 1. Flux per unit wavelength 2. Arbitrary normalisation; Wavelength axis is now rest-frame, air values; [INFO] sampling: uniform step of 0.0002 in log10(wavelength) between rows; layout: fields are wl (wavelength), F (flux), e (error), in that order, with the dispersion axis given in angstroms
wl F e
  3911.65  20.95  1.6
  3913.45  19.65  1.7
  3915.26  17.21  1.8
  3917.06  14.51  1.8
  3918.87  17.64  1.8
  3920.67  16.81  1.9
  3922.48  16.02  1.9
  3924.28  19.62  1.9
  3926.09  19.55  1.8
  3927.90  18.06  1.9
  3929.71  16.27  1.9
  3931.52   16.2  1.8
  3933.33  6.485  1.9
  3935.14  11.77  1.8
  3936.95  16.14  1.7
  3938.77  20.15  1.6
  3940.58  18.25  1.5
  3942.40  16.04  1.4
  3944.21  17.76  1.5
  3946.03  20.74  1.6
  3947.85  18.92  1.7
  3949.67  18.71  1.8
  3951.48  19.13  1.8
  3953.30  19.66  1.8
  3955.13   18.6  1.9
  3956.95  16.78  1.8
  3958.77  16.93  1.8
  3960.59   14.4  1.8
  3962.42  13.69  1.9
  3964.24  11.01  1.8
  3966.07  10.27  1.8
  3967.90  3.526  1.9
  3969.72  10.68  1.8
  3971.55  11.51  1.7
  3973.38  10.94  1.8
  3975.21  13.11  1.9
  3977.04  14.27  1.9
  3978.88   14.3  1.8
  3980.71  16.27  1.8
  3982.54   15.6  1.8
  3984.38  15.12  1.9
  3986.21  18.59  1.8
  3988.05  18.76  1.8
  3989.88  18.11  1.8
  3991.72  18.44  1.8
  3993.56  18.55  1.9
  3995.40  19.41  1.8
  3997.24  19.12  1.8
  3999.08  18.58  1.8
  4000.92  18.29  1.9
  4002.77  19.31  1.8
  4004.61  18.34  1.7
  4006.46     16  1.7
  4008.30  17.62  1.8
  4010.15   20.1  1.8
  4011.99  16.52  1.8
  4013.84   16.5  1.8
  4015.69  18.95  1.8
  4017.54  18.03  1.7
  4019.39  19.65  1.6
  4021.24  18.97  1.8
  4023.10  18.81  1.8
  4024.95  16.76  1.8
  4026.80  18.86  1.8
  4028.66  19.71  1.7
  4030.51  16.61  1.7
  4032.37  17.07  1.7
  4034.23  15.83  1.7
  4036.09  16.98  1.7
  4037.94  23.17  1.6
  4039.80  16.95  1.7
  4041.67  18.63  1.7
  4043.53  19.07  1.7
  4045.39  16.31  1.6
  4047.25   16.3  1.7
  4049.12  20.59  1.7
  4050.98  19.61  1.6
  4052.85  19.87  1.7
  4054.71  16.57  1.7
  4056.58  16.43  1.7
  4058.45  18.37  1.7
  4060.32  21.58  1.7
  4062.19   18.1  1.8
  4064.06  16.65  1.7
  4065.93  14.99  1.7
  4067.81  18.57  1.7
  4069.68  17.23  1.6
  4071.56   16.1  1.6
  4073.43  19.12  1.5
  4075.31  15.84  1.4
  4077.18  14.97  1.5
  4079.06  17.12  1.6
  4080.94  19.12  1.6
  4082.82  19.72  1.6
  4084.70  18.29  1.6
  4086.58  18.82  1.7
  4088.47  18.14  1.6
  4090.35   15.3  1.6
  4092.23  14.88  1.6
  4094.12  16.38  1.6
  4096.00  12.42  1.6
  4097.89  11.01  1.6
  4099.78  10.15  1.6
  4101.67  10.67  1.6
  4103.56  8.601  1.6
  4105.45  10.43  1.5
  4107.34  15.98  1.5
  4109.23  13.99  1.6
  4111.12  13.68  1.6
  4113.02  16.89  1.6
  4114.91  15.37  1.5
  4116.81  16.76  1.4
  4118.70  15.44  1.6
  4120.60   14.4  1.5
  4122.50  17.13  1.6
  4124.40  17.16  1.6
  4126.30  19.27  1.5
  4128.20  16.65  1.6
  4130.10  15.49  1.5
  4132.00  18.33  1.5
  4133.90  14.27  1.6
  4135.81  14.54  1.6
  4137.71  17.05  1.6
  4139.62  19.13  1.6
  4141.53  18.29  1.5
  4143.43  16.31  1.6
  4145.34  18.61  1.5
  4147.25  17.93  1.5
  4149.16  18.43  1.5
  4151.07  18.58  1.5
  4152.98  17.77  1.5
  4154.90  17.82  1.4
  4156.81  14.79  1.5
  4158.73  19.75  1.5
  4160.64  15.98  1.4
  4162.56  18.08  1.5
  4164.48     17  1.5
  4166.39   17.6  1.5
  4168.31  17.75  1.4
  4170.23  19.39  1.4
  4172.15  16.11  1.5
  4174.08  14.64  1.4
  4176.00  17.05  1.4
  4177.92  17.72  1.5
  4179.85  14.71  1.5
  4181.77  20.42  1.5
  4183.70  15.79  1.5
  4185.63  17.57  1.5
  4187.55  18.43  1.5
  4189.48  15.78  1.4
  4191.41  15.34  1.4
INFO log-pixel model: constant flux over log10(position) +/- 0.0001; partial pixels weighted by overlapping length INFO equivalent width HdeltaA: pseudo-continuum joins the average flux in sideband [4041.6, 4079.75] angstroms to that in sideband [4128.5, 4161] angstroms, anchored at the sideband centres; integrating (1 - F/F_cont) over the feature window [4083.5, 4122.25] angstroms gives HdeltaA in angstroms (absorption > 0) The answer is 6.7 angstroms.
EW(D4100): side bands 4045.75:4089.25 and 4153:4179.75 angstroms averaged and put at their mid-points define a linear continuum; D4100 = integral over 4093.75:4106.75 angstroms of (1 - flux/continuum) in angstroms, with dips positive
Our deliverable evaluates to 4.7 angstroms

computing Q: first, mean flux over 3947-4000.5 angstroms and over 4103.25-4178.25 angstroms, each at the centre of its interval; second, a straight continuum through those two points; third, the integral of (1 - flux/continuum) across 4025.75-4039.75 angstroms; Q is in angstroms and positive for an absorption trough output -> -2.0 angstroms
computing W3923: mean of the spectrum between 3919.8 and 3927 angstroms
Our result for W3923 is 18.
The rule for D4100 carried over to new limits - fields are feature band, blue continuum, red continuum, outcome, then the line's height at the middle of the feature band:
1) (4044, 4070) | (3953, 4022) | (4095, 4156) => -3.5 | 15.9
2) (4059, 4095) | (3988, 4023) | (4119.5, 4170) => 0.8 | 17.8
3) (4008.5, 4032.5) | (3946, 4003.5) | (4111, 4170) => -3.0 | 16.2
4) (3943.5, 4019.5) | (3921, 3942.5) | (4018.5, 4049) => 3.4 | 17.2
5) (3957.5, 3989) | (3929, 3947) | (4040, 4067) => 5.9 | 16.6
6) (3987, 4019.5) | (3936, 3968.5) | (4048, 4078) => -2.6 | 17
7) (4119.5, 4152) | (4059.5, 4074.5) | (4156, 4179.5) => 0.3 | 17.3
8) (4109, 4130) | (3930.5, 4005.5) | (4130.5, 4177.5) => 1.1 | 17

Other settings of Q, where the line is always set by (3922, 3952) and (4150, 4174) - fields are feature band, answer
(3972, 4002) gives 0.8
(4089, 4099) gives 1.9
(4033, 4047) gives -0.6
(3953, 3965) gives 0.9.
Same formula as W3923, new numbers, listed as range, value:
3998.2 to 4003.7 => 18.7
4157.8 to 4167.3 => 17.7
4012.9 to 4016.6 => 17.7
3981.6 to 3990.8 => 17.2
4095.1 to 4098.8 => 11.7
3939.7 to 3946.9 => 18.2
